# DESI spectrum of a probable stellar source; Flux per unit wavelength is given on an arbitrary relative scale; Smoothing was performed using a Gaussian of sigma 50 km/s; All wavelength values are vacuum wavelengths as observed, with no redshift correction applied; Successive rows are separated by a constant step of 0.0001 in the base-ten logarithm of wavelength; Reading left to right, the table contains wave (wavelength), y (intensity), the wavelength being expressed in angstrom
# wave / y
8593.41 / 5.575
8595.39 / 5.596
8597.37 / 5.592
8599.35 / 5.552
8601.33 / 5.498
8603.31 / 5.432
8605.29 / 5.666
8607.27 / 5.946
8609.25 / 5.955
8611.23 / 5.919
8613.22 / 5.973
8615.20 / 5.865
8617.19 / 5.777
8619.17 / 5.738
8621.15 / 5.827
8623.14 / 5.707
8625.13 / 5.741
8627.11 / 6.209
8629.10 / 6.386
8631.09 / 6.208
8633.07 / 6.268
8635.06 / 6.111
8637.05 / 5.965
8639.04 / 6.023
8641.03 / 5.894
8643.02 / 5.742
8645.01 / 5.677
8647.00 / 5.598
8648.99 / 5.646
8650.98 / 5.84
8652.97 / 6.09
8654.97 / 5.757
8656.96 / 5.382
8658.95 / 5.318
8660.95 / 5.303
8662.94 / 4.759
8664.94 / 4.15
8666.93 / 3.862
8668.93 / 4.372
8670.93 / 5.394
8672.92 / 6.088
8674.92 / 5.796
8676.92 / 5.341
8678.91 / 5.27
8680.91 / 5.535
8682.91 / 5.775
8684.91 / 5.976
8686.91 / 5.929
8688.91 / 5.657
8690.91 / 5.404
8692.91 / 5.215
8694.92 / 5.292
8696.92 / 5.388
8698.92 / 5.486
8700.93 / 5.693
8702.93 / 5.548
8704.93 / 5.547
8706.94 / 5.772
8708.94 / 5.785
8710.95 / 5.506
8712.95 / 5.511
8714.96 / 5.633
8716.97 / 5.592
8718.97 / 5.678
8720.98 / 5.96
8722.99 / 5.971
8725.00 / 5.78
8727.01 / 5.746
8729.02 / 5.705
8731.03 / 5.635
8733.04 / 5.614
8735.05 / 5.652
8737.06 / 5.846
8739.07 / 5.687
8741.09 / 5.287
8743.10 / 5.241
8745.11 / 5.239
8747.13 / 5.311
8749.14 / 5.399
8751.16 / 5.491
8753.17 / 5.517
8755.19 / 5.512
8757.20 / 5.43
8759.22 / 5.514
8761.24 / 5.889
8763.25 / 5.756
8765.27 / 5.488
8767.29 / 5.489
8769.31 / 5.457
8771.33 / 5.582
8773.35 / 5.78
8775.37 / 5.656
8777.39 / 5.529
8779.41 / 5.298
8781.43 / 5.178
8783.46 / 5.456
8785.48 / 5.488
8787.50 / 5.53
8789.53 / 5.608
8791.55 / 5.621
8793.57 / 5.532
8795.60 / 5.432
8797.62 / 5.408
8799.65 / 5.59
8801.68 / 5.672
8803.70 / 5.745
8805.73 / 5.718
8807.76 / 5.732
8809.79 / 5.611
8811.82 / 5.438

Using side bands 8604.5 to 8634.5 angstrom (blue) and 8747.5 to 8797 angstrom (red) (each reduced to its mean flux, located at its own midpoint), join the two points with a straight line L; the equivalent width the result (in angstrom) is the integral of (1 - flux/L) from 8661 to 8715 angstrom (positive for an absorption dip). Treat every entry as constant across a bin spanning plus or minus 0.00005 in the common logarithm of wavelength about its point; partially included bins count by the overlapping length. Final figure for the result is 3.4 angstrom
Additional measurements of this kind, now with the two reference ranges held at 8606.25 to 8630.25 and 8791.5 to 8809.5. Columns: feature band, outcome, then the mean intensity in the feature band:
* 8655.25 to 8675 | 2.7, 5.03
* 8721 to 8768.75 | 1.0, 5.58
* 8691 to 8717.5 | 1.1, 5.53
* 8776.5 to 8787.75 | 0.5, 5.4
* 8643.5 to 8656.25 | 0.2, 5.76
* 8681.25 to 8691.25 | 0.1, 5.76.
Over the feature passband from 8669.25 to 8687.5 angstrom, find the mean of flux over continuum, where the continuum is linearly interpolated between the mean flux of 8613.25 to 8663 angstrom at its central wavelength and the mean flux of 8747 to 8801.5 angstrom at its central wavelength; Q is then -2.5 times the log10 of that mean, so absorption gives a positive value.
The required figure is 0.02 mag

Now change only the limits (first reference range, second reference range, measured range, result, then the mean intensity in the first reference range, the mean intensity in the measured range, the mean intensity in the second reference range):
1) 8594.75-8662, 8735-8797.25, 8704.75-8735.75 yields -0.017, 5.8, 5.7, 5.51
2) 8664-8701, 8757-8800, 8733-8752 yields -0.001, 5.34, 5.47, 5.53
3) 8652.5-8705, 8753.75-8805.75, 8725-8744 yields -0.028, 5.37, 5.61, 5.55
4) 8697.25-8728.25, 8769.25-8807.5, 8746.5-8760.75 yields 0.026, 5.67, 5.47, 5.55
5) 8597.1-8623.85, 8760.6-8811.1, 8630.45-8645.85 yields -0.049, 5.75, 5.99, 5.57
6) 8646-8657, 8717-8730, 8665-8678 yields 0.138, 5.75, 5.07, 5.79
